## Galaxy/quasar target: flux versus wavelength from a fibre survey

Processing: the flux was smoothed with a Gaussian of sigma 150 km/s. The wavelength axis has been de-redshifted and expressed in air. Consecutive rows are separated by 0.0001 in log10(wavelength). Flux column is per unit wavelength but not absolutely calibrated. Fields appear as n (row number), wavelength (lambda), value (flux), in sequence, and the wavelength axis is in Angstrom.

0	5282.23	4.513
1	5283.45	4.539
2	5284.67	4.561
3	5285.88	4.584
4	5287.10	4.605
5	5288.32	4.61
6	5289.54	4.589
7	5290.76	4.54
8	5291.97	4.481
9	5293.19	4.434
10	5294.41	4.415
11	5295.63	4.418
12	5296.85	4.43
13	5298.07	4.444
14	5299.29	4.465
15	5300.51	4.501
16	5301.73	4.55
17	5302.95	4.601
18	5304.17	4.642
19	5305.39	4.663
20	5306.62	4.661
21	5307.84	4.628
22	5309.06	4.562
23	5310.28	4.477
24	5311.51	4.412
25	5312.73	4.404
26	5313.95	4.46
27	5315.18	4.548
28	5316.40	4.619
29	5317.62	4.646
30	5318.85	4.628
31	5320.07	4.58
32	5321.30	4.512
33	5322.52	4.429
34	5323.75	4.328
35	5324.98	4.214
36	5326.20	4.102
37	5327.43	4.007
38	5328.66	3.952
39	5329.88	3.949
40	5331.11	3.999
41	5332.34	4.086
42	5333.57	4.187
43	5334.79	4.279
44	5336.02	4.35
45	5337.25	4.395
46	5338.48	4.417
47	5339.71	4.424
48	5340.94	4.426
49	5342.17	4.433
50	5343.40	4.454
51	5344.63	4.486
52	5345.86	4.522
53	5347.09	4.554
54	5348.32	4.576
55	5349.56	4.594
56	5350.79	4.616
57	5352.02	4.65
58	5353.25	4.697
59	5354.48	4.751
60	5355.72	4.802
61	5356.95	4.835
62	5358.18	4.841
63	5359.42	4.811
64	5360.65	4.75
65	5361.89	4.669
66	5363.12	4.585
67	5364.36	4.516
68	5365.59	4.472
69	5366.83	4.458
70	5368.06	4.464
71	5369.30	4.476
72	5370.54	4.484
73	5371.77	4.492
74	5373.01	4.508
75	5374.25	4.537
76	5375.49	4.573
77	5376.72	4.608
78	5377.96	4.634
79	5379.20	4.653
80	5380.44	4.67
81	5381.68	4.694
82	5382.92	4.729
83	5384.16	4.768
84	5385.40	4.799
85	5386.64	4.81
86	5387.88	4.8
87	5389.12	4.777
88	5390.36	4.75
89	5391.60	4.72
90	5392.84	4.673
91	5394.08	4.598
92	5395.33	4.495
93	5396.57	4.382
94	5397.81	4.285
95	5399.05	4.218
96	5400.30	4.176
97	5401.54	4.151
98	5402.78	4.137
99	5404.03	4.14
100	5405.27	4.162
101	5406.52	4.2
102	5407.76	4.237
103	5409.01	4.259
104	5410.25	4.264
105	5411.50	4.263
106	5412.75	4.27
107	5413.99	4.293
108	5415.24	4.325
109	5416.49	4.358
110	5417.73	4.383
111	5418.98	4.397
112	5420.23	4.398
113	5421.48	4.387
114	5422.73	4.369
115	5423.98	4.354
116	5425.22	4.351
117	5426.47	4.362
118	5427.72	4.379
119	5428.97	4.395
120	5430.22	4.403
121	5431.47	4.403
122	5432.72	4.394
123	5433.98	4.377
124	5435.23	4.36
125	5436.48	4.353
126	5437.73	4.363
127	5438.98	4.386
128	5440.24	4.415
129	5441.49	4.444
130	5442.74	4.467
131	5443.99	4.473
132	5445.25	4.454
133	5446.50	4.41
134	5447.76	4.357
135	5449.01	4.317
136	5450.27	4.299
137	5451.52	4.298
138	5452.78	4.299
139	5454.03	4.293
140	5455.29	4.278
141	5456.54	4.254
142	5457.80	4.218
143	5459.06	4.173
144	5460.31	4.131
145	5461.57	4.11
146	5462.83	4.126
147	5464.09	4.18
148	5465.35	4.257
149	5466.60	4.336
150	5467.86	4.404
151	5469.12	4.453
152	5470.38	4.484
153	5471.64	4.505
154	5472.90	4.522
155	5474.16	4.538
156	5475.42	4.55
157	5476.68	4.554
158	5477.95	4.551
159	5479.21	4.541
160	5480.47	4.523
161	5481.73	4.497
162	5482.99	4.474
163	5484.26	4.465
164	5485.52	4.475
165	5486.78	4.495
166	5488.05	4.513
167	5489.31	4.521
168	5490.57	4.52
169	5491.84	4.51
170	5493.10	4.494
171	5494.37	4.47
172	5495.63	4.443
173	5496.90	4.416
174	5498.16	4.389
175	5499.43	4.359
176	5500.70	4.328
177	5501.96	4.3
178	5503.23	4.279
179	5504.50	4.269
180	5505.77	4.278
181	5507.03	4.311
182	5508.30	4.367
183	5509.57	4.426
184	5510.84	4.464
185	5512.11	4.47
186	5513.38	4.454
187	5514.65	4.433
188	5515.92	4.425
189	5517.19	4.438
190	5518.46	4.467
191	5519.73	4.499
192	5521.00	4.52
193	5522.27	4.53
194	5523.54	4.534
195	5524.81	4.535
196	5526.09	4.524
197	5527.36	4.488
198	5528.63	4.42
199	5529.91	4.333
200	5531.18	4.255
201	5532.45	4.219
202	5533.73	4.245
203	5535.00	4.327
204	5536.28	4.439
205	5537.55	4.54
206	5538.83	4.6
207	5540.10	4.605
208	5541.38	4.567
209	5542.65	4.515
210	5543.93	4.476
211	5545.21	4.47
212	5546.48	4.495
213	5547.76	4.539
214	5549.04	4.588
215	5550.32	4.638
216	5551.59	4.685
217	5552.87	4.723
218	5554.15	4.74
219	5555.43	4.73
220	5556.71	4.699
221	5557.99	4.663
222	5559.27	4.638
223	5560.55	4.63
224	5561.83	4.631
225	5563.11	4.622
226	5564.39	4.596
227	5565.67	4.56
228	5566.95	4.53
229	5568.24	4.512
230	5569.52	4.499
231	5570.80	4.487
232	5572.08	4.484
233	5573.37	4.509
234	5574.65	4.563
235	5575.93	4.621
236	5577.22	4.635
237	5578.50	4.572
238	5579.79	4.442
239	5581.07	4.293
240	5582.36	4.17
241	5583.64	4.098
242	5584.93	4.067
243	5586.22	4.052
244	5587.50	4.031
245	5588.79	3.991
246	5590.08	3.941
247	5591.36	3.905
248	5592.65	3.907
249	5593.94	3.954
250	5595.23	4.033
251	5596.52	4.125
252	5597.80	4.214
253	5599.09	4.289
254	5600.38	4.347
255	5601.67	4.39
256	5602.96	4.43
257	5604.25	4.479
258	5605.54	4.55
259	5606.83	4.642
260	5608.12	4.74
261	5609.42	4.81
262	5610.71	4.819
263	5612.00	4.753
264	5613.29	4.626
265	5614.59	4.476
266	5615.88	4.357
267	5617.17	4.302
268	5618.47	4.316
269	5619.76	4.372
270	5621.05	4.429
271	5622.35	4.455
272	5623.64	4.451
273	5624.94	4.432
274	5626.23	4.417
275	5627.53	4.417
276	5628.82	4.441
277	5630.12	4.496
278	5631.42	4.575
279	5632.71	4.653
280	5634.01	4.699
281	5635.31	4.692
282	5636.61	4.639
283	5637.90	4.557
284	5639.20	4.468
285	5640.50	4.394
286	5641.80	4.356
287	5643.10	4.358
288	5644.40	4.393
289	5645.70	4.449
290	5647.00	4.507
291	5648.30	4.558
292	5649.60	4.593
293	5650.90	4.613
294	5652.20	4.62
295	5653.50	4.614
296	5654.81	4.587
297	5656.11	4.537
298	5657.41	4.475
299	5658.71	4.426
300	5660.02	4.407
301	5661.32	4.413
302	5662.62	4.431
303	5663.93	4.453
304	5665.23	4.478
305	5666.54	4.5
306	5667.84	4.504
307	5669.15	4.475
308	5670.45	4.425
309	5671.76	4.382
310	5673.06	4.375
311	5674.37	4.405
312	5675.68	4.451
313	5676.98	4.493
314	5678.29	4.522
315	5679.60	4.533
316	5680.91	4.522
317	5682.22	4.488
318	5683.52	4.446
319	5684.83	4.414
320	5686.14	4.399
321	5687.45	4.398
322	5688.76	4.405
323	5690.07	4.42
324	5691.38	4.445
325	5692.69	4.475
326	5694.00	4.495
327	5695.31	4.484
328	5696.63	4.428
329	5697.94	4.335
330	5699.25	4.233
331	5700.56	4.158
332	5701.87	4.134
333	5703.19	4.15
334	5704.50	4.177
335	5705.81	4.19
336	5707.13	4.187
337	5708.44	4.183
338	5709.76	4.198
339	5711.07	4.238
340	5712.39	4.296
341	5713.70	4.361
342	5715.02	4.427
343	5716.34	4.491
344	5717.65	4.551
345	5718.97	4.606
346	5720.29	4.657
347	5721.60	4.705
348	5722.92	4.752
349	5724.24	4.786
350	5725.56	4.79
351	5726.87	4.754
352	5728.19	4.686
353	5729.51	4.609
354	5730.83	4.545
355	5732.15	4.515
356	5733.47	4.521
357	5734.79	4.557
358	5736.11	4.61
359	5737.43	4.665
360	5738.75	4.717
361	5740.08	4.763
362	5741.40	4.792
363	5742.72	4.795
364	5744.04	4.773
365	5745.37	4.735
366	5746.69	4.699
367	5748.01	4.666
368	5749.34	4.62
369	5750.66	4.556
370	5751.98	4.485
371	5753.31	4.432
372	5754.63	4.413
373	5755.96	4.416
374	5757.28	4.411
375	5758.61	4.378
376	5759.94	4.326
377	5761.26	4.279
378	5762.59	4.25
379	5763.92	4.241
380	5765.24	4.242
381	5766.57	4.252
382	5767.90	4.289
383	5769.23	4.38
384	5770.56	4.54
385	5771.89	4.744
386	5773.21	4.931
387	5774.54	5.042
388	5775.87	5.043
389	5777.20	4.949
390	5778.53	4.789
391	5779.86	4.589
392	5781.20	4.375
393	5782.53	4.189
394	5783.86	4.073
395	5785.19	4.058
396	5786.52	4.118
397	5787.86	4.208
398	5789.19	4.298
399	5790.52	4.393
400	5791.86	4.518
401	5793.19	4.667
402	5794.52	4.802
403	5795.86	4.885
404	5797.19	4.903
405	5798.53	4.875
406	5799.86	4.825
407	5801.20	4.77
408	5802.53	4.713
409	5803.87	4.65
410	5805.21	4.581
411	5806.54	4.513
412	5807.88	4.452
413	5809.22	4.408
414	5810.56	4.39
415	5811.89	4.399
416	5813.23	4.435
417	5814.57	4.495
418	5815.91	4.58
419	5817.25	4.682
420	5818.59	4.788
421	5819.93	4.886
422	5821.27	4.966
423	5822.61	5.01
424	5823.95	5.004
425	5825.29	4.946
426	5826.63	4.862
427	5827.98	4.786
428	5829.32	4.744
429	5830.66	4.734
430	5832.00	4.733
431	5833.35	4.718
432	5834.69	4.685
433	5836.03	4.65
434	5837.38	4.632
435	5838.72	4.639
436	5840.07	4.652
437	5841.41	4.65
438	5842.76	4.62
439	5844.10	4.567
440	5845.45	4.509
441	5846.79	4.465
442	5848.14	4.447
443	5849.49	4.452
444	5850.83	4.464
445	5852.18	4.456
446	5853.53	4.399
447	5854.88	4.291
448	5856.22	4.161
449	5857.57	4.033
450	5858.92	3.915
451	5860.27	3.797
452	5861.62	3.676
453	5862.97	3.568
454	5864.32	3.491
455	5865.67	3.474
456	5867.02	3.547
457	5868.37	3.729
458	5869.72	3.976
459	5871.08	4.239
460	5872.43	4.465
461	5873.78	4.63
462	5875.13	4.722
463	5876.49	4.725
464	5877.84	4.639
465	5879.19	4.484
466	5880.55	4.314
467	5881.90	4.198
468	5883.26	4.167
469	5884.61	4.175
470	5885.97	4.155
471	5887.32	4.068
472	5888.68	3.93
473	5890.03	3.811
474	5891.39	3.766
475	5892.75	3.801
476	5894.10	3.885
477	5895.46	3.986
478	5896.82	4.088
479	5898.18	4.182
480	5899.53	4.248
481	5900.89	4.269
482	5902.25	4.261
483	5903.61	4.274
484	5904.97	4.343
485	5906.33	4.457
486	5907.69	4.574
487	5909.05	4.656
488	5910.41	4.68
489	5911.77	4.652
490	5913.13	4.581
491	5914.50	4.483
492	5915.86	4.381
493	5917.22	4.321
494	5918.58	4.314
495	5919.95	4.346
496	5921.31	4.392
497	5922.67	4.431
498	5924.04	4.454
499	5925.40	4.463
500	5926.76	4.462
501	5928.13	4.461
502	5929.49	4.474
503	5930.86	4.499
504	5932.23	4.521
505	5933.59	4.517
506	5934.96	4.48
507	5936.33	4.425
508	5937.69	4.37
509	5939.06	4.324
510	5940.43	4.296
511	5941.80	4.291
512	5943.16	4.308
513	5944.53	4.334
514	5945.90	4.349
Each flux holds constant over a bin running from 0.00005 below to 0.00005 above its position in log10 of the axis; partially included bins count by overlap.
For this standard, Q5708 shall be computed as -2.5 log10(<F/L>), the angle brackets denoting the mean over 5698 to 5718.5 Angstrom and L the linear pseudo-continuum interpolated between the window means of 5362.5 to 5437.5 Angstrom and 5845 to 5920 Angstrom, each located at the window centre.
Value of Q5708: 0.01 mag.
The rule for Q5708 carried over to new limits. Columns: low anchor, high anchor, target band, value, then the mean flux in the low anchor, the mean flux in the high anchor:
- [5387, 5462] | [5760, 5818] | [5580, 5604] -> 0.08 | 4.36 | 4.53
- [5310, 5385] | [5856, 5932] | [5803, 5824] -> -0.09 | 4.5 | 4.22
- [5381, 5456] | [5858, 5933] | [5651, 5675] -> -0.04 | 4.41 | 4.23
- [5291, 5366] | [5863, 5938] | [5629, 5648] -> -0.04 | 4.48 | 4.27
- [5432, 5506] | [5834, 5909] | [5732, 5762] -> -0.07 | 4.39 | 4.24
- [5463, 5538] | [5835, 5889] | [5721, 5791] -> -0.06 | 4.43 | 4.26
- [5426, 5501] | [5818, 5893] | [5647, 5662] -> -0.04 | 4.4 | 4.37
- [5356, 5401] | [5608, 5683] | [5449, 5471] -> 0.07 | 4.6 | 4.5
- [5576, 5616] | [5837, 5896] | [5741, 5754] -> -0.10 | 4.33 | 4.2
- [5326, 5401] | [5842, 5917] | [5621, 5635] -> -0.03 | 4.52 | 4.23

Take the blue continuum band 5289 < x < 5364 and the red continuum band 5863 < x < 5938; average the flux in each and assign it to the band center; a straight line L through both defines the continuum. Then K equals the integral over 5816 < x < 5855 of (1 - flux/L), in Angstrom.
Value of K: -3.4 Angstrom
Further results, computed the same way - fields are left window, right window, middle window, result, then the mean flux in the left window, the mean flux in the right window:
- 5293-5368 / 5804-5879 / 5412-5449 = 0.77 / 4.48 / 4.45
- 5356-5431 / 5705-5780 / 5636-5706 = 1.52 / 4.48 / 4.55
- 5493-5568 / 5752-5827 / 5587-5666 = 1.44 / 4.49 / 4.56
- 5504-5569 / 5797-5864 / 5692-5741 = 0.59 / 4.5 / 4.54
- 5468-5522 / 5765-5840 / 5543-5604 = 1.17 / 4.45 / 4.62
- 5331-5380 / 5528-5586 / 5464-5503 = 0.49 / 4.53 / 4.5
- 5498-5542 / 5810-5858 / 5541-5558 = -0.66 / 4.42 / 4.61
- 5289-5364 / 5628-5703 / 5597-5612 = -0.19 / 4.48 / 4.46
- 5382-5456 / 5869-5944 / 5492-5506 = 0.06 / 4.4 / 4.33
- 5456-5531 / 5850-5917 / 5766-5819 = -4.01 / 4.42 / 4.19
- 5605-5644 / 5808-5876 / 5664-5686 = 0.19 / 4.52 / 4.43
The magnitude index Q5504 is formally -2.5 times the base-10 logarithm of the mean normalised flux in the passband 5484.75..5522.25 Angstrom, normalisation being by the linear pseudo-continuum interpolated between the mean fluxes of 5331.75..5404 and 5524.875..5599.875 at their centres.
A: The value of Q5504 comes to 0.01 mag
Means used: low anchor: 4.54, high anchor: 4.42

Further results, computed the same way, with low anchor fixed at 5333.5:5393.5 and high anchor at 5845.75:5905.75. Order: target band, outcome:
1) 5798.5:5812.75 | -0.09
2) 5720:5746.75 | -0.10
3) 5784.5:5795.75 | -0.05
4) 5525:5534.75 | 0.02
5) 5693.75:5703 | 0.00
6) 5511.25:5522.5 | 0.00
